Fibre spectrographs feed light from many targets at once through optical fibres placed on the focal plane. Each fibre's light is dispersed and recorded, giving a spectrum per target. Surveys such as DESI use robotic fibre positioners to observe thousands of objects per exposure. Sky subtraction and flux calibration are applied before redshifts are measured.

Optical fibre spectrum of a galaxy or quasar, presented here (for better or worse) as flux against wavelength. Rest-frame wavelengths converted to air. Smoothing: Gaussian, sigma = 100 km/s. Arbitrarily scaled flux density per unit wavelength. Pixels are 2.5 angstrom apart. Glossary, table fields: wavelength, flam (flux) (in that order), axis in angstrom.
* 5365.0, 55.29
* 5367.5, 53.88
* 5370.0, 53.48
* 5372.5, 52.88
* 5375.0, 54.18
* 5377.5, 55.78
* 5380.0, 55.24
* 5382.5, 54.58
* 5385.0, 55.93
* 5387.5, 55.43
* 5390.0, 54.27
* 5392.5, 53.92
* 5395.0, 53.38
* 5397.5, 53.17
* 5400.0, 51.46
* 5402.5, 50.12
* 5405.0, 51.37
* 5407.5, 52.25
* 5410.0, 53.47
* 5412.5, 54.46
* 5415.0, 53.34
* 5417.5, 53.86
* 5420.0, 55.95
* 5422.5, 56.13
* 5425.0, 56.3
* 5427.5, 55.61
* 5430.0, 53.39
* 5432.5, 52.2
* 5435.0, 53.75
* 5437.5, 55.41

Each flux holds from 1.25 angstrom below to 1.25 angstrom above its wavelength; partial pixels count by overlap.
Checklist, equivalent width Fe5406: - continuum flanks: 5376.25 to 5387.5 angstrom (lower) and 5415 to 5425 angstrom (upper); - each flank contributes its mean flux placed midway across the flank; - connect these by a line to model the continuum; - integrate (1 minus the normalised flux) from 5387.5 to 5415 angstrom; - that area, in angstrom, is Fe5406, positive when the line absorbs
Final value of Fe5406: 1.2 angstrom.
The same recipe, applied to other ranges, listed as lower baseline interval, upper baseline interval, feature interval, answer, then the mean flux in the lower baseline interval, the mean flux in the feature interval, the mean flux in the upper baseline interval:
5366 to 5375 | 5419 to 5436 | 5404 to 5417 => 0.3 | 53.6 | 53.1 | 54.8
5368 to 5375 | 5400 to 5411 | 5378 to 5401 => -0.7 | 53.4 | 54.2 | 51.7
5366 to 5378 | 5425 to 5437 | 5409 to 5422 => -0.1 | 54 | 54.3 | 54.1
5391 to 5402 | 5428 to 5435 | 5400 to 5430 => -0.4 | 52.8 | 53.8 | 53.3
